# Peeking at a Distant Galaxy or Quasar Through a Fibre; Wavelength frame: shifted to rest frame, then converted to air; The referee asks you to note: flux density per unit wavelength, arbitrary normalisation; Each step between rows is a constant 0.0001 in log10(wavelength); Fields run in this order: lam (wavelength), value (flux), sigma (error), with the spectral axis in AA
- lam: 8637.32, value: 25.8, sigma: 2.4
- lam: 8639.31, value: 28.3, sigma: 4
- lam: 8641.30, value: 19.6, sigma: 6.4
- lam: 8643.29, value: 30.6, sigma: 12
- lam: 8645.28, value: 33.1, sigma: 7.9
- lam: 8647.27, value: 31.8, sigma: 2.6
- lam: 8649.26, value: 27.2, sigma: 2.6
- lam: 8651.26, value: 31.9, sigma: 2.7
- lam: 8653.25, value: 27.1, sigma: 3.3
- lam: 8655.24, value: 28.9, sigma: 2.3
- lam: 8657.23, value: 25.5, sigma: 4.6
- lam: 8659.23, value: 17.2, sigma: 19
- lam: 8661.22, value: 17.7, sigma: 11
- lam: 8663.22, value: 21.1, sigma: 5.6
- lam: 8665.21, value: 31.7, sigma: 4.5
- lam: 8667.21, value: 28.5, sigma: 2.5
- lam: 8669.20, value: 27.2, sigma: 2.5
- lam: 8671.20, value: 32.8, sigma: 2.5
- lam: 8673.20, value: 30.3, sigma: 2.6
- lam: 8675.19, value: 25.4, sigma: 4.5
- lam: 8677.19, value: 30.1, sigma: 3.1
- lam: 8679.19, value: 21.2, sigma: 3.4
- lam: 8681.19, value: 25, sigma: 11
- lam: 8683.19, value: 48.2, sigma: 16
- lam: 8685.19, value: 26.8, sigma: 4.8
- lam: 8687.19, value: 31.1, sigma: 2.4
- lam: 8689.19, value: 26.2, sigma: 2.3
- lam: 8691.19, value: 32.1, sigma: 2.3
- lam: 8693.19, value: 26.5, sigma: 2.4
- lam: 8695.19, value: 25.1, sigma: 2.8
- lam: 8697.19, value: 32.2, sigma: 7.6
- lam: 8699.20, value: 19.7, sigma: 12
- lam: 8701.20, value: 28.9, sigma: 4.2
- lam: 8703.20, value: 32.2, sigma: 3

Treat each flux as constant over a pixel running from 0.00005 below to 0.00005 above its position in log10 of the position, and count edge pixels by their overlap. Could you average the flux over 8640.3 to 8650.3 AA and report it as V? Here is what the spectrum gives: 28.5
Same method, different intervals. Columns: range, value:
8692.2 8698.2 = 27.9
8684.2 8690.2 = 28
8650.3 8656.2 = 29.3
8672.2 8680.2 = 26.7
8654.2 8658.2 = 27.3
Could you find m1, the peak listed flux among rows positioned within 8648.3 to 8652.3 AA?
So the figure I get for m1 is 31.9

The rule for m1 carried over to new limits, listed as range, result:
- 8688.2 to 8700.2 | 32.2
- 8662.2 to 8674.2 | 32.8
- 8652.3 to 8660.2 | 28.9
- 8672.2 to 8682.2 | 30.3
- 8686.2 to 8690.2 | 31.1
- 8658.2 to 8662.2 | 17.7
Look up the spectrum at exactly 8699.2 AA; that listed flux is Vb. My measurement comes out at 19.7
